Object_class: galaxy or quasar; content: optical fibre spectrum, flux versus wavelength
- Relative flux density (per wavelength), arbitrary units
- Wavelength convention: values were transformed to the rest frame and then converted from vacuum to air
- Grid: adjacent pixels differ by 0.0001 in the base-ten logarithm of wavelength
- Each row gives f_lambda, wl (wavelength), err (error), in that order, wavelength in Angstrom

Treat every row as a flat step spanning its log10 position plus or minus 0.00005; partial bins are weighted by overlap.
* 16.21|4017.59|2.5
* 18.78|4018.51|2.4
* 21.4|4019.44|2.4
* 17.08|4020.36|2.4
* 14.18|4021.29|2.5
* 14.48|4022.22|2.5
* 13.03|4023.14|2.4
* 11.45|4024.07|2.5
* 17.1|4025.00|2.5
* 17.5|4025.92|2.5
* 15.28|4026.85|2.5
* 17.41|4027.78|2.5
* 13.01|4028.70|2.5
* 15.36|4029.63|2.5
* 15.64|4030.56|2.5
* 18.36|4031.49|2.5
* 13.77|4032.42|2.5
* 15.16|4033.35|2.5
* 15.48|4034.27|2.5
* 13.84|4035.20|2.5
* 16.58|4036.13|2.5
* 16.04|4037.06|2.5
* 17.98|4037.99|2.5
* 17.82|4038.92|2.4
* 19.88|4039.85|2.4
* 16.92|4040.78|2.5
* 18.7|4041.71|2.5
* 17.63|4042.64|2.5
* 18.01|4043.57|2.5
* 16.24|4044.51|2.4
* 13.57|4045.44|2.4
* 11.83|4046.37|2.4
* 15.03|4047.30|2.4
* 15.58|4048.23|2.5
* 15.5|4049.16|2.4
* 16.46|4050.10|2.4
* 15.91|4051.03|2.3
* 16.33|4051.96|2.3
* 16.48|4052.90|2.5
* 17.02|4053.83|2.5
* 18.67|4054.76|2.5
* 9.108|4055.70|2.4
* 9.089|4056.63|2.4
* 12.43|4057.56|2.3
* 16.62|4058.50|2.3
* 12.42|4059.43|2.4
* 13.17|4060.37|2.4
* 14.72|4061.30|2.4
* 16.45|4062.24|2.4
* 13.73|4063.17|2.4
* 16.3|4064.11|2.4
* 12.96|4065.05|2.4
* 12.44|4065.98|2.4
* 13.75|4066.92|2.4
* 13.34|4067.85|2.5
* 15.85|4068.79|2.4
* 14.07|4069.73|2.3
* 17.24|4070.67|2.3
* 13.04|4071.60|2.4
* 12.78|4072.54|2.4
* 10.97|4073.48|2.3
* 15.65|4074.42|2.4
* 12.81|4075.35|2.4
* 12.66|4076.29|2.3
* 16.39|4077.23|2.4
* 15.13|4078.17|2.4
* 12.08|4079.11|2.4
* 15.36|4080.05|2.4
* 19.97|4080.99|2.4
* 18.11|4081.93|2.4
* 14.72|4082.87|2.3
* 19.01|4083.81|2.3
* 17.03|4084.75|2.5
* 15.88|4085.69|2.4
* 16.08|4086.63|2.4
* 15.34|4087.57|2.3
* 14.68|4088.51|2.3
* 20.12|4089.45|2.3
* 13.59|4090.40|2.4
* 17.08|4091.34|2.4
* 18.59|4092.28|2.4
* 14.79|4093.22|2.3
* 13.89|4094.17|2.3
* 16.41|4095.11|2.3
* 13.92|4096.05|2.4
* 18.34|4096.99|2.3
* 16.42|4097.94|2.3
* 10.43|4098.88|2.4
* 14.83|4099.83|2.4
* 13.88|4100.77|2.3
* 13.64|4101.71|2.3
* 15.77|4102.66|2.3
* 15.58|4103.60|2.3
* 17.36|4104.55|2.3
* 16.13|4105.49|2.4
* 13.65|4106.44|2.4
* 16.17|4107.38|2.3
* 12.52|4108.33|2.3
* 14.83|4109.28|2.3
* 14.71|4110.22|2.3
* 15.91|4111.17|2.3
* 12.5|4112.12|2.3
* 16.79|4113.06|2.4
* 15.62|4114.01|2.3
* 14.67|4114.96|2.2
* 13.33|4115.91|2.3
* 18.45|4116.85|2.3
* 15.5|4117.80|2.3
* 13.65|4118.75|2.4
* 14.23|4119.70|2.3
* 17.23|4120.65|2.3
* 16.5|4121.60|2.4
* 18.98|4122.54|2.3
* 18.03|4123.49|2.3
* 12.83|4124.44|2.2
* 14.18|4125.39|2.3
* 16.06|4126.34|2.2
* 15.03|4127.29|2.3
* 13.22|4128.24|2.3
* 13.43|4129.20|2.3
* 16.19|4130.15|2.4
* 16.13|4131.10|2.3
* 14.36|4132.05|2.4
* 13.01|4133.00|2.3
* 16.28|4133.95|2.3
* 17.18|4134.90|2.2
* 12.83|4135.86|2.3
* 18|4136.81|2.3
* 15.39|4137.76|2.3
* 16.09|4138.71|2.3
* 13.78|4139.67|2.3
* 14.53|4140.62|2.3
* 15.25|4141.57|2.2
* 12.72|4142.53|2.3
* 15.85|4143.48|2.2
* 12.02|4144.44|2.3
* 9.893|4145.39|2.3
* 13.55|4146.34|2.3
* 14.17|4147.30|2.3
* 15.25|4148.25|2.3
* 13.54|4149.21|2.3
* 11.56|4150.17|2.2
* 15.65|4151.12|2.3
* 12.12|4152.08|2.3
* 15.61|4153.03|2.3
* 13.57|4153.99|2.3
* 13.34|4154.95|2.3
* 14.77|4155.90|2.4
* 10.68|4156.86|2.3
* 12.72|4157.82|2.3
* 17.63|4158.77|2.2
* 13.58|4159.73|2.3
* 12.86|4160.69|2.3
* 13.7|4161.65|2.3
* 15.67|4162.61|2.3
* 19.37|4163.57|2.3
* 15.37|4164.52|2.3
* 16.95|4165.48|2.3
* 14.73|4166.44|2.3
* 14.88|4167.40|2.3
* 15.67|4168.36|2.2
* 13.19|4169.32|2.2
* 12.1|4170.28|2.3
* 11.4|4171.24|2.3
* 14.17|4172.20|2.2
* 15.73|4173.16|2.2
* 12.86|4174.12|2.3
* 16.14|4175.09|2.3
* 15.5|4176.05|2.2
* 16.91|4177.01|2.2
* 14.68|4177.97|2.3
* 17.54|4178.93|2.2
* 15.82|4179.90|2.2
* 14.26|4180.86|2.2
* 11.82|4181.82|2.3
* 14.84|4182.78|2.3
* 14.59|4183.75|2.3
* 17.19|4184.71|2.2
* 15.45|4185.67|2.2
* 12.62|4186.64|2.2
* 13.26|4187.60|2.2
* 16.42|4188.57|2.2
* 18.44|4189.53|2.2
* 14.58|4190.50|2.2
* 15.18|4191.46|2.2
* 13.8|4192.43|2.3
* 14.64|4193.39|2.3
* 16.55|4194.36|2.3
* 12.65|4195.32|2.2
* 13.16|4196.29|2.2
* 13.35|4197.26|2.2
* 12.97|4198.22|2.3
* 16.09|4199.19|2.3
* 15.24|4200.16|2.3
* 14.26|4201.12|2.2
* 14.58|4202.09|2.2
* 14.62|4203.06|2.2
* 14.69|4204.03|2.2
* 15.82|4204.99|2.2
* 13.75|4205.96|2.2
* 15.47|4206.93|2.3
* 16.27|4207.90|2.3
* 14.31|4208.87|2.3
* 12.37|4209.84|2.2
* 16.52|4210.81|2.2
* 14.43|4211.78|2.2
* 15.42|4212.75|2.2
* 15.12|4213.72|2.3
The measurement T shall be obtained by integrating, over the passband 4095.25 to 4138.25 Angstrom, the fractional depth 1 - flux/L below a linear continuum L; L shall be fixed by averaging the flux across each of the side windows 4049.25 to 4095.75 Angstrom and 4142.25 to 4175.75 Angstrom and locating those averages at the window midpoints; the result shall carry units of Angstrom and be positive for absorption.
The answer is -1.9 Angstrom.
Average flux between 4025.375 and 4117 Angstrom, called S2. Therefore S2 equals 15.3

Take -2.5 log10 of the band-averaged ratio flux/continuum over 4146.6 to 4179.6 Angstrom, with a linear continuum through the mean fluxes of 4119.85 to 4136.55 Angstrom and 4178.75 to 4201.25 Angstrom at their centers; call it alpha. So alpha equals 0.04 mag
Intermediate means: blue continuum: 15.4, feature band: 14.5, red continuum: 14.8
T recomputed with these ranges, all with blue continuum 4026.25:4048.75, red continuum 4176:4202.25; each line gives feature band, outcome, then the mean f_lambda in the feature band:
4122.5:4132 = 0.1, 15.2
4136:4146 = 0.6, 14.3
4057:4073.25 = 1.8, 14.1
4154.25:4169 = 0.3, 14.8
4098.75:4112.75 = 0.8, 14.7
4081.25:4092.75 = -0.8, 16.7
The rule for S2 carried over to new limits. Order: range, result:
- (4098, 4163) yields 14.6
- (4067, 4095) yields 15.4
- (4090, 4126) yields 15.3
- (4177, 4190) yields 15.2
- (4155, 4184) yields 14.7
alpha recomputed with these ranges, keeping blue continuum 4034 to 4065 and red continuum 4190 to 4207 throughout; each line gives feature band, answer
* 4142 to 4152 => 0.11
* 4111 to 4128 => -0.03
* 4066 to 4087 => 0.02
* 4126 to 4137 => -0.01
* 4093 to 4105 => 0.01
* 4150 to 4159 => 0.08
